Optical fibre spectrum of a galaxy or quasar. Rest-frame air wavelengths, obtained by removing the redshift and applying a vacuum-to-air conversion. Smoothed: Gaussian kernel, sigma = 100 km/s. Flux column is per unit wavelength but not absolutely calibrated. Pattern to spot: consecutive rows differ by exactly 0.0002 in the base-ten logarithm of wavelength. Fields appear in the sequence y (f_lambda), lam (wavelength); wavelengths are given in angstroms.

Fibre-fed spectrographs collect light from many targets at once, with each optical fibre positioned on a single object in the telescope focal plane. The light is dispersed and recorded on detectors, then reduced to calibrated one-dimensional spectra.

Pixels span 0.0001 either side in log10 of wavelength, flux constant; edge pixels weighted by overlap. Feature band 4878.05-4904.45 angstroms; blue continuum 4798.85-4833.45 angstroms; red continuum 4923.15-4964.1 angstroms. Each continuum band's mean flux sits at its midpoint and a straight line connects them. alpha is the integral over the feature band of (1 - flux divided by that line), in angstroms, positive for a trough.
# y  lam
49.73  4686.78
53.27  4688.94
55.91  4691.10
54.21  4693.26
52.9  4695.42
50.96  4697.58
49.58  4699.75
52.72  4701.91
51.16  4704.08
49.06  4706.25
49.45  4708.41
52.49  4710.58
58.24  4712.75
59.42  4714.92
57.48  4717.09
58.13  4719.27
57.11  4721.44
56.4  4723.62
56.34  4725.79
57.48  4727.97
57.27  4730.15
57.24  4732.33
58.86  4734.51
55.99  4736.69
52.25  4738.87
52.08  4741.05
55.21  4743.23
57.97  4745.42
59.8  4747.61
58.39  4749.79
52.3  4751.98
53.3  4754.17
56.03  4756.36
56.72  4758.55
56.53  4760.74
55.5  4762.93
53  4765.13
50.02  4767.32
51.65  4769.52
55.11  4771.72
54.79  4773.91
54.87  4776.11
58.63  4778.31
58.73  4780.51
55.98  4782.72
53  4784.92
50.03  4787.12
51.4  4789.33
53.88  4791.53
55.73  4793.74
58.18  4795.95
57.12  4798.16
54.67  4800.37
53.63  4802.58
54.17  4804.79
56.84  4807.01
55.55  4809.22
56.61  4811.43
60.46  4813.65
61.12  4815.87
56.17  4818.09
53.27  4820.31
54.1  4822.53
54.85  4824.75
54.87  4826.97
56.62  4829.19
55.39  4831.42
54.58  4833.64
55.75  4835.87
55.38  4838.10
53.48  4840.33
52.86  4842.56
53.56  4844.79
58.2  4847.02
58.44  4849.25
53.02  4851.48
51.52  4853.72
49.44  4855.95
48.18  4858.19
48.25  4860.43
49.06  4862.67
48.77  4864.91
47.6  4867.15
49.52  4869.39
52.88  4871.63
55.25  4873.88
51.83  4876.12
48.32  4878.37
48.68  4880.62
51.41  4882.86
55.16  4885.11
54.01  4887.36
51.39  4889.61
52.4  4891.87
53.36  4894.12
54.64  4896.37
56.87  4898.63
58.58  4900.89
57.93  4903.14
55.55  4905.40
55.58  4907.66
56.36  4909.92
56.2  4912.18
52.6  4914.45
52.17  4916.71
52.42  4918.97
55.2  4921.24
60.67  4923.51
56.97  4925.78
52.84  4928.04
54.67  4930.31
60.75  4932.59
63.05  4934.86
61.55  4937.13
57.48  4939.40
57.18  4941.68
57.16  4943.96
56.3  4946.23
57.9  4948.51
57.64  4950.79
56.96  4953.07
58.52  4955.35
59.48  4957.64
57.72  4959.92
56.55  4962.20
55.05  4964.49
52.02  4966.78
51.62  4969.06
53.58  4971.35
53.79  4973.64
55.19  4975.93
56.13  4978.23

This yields 1.53 angstroms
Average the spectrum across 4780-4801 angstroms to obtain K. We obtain 54.8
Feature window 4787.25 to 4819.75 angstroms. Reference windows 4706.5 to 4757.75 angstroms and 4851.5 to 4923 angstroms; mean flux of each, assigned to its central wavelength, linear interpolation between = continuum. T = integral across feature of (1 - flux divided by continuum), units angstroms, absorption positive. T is -0.9 angstroms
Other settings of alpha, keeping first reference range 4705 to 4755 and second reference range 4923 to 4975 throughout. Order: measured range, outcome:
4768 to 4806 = 0.9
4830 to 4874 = 3.0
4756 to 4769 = 0.3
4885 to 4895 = 0.6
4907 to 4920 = 0.6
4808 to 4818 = -0.4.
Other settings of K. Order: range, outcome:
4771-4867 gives 54.5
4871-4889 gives 52.2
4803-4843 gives 55.7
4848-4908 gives 52.5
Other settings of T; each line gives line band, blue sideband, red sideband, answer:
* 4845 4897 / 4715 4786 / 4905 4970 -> 4.12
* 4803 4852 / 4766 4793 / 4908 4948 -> -0.73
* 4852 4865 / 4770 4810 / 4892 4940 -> 1.48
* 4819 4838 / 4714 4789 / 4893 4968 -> 0.37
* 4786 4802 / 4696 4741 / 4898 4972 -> 0.29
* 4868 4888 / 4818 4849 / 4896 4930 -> 1.29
